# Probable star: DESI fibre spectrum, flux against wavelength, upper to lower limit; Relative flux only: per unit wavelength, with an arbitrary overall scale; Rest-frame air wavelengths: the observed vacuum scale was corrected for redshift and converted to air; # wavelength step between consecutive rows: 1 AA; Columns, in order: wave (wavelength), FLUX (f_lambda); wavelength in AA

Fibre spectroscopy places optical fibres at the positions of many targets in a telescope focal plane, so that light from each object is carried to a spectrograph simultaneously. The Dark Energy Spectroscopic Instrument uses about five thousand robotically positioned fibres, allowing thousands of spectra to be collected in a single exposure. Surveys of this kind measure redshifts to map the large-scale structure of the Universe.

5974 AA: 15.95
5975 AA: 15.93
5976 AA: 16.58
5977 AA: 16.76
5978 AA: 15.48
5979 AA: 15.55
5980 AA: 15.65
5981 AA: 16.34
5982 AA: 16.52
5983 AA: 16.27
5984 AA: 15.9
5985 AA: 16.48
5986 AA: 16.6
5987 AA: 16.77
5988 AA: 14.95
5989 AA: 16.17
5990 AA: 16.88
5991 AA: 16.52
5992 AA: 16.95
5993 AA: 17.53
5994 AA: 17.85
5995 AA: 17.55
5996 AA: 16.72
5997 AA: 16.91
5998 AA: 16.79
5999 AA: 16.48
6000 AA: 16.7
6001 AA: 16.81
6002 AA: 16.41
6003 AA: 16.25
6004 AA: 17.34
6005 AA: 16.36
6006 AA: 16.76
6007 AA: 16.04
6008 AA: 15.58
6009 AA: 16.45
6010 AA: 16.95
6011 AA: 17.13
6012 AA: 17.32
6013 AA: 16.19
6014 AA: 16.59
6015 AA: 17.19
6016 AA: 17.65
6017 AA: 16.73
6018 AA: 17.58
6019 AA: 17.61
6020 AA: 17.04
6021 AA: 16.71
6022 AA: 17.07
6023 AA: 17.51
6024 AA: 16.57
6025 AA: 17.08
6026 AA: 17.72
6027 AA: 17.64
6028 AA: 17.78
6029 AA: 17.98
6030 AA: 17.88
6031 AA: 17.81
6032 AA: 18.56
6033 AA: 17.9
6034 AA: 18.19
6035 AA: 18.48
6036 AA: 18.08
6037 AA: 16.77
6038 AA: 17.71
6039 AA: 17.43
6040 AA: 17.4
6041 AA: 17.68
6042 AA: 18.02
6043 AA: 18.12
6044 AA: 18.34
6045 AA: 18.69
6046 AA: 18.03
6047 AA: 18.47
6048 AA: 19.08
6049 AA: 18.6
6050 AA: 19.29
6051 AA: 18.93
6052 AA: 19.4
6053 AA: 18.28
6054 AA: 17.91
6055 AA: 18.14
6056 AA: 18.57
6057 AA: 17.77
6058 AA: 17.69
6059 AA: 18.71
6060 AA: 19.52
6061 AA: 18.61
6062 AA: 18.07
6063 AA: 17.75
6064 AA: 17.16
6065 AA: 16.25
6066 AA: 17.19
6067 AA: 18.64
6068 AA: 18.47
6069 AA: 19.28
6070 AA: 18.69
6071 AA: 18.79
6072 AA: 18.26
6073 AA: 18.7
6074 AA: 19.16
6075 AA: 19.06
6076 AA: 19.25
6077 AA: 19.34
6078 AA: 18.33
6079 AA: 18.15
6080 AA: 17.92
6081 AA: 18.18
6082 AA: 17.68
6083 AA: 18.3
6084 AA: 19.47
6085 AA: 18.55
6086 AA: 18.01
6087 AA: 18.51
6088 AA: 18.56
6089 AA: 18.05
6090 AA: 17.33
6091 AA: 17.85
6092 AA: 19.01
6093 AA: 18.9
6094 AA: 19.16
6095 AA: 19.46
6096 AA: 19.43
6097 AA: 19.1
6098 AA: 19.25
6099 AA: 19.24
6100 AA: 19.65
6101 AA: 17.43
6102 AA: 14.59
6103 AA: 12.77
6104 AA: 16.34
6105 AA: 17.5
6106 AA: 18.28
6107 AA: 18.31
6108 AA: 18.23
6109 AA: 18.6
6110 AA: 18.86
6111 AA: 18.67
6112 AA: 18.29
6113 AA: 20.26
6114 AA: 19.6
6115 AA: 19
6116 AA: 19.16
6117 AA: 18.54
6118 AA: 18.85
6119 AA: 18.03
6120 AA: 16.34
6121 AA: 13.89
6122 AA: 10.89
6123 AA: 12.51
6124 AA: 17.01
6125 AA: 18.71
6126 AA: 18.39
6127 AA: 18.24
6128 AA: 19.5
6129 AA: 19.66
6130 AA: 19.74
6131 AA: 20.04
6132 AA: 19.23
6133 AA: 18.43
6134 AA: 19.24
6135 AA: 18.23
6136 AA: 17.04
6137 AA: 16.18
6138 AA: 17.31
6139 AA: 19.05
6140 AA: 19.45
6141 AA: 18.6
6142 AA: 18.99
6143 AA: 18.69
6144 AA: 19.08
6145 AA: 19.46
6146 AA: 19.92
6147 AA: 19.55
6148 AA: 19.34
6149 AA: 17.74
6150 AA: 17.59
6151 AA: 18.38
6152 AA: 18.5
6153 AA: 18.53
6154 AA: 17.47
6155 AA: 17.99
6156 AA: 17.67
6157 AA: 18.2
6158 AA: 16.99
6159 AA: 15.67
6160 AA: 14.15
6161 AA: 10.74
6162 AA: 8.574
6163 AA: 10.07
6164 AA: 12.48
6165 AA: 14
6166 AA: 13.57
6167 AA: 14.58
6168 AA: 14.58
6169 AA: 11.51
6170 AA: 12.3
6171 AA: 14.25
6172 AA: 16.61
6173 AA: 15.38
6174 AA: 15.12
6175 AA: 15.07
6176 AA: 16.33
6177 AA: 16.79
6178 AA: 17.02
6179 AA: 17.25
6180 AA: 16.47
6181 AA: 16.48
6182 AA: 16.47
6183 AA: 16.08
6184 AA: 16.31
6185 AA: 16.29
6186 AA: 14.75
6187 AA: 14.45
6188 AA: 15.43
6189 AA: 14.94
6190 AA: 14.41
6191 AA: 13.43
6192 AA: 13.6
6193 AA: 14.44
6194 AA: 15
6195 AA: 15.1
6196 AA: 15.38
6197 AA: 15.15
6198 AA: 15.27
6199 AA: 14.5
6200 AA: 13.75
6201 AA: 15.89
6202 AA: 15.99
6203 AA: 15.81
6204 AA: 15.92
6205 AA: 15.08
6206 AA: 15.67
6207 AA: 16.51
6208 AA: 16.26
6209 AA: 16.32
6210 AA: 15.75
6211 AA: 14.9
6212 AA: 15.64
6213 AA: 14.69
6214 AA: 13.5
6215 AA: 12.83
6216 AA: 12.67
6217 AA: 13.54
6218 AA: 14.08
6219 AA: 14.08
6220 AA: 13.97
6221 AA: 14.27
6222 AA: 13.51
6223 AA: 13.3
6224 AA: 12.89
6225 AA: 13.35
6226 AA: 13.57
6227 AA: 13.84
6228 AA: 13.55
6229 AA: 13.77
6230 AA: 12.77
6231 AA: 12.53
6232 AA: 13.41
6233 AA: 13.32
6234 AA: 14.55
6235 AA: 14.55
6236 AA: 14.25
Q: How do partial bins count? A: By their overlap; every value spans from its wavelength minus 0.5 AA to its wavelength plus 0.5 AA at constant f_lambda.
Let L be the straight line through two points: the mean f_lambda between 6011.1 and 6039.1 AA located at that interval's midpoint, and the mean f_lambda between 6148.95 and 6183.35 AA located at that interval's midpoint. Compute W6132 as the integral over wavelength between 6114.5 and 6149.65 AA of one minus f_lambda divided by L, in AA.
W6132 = -4.90 AA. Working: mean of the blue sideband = 17.5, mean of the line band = 18.1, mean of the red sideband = 15.4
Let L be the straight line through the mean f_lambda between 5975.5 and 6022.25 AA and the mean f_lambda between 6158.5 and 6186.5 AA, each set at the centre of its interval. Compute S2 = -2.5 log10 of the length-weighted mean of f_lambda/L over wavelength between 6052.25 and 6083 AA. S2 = -0.16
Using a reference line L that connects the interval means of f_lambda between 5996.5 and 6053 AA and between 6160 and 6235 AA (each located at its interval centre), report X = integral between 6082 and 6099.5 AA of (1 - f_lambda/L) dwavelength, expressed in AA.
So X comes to -2.5 AA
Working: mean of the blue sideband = 17.5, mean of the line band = 18.7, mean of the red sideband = 14.5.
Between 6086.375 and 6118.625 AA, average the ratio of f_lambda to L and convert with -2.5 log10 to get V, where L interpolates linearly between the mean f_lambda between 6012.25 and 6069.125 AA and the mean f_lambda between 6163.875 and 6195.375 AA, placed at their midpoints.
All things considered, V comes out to -0.11 mag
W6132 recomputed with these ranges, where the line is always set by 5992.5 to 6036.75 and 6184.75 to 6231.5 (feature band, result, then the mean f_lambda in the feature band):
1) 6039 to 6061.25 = -2.3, 18.4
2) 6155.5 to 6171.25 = 1.5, 13.7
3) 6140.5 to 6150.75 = -2.3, 18.9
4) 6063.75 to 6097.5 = -4.6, 18.5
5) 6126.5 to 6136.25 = -2.1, 19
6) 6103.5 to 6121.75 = -2.6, 18.1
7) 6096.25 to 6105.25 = -0.8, 17.4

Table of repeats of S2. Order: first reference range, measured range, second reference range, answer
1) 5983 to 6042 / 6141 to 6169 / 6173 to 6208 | -0.04 mag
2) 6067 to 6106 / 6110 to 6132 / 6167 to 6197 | -0.05 mag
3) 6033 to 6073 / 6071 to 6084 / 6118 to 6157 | -0.02 mag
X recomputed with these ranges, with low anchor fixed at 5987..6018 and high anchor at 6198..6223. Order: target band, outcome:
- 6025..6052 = -2.8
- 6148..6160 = -1.8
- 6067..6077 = -1.7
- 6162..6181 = 0.8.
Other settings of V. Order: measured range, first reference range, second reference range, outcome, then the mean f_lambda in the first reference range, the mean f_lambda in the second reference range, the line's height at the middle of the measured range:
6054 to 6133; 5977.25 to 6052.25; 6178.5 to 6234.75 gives -0.13 mag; 17.2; 14.7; 16.2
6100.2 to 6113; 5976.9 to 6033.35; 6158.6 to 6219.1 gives -0.12 mag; 16.8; 14.7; 15.7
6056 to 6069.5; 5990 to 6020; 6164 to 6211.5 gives -0.11 mag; 16.9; 15.2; 16.3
